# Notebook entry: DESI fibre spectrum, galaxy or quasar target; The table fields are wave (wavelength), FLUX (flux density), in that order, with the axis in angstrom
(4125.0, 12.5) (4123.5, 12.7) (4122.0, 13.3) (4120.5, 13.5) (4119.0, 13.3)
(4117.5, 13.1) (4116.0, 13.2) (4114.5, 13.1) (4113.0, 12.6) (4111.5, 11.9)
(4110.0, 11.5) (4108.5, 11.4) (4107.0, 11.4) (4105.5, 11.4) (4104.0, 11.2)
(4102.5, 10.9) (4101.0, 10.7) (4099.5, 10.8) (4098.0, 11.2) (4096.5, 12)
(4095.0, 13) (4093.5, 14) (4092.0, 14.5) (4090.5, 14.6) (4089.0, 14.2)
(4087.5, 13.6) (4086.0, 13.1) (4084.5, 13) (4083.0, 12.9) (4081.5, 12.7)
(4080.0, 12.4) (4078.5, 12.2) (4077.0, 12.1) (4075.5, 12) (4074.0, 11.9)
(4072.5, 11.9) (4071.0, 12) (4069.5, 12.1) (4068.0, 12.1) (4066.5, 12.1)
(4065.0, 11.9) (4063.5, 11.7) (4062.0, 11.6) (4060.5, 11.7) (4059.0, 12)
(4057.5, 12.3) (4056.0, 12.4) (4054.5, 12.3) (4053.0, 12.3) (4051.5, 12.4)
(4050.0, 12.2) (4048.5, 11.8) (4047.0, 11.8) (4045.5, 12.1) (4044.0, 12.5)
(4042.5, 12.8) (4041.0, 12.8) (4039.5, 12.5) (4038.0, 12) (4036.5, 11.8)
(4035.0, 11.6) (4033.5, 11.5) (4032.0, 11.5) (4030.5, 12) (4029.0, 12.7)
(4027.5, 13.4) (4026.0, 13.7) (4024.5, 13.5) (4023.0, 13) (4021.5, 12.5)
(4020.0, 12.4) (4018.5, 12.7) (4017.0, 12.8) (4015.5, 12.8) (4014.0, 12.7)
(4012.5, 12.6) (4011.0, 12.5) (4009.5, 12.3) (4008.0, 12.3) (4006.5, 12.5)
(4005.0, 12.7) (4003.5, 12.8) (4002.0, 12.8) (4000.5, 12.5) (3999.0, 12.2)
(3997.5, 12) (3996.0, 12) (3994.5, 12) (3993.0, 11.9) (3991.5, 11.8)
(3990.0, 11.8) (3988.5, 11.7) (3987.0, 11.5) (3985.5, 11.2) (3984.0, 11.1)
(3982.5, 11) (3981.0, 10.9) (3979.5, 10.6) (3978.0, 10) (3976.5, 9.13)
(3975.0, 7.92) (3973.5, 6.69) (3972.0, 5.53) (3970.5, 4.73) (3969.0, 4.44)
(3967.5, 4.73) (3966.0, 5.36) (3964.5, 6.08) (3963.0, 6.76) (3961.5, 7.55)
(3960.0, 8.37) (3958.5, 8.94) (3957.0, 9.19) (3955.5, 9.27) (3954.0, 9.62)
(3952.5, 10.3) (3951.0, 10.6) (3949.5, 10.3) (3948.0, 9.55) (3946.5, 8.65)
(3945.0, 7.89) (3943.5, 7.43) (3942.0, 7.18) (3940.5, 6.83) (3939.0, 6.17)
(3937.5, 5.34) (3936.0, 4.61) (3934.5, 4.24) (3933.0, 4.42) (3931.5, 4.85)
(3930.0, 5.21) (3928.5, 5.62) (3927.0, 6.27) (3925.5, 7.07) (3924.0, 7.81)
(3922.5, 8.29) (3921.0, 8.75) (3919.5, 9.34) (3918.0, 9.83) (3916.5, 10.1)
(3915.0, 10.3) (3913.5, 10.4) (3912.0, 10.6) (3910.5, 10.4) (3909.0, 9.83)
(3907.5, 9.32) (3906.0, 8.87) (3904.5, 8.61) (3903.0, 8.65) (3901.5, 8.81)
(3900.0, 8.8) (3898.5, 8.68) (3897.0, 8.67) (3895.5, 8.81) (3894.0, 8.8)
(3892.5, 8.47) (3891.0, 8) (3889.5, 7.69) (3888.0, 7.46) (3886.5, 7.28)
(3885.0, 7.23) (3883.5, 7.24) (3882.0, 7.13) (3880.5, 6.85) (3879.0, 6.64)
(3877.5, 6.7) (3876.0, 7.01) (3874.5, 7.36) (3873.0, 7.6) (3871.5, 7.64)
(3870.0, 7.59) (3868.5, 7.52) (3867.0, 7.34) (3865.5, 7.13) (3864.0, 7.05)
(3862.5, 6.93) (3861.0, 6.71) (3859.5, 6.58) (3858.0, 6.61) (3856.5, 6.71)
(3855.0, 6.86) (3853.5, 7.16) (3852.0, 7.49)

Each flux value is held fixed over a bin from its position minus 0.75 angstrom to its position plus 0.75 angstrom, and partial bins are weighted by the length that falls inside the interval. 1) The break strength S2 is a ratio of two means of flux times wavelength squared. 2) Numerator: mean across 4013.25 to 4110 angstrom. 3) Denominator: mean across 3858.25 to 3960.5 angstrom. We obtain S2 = 1.68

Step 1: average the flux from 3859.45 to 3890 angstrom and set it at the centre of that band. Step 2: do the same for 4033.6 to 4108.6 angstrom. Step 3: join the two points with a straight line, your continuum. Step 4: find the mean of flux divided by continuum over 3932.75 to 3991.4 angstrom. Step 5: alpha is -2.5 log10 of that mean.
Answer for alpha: 0.155 mag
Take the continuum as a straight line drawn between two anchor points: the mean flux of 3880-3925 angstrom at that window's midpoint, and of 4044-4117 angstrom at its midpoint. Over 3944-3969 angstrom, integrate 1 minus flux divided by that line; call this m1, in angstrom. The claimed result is 4.0 angstrom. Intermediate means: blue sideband 8.7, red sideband 12.3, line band 8.2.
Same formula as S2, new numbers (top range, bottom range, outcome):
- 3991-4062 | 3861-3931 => 1.64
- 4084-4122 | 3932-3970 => 1.85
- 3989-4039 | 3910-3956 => 1.62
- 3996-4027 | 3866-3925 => 1.60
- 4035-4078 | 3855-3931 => 1.65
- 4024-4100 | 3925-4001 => 1.54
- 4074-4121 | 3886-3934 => 1.65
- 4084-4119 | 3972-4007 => 1.18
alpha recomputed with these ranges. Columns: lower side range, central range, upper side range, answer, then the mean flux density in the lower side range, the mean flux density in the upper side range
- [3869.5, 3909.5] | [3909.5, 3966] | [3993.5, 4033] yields 0.220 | 7.98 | 12.6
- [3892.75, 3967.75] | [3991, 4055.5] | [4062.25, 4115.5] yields -0.179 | 8.07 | 12.3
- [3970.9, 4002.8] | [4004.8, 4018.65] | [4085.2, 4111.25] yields -0.139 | 10.7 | 12.3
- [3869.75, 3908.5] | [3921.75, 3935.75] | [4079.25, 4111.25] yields 0.426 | 7.94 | 12.4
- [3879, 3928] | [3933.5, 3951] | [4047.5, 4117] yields 0.283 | 8.53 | 12.3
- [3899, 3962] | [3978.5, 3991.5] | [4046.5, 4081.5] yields -0.150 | 8.2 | 12.1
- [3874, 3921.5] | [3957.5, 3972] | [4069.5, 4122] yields 0.477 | 8.52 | 12.5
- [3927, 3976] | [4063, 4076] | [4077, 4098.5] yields 0.027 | 7.01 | 13.1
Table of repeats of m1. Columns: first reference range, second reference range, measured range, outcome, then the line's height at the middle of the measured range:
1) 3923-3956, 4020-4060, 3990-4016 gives -4.70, 10.5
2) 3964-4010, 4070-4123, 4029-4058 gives -2.05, 11.3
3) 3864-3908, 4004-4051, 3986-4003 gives -0.95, 11.4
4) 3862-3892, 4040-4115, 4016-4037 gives -2.93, 11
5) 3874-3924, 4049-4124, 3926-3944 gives 6.96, 9.25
